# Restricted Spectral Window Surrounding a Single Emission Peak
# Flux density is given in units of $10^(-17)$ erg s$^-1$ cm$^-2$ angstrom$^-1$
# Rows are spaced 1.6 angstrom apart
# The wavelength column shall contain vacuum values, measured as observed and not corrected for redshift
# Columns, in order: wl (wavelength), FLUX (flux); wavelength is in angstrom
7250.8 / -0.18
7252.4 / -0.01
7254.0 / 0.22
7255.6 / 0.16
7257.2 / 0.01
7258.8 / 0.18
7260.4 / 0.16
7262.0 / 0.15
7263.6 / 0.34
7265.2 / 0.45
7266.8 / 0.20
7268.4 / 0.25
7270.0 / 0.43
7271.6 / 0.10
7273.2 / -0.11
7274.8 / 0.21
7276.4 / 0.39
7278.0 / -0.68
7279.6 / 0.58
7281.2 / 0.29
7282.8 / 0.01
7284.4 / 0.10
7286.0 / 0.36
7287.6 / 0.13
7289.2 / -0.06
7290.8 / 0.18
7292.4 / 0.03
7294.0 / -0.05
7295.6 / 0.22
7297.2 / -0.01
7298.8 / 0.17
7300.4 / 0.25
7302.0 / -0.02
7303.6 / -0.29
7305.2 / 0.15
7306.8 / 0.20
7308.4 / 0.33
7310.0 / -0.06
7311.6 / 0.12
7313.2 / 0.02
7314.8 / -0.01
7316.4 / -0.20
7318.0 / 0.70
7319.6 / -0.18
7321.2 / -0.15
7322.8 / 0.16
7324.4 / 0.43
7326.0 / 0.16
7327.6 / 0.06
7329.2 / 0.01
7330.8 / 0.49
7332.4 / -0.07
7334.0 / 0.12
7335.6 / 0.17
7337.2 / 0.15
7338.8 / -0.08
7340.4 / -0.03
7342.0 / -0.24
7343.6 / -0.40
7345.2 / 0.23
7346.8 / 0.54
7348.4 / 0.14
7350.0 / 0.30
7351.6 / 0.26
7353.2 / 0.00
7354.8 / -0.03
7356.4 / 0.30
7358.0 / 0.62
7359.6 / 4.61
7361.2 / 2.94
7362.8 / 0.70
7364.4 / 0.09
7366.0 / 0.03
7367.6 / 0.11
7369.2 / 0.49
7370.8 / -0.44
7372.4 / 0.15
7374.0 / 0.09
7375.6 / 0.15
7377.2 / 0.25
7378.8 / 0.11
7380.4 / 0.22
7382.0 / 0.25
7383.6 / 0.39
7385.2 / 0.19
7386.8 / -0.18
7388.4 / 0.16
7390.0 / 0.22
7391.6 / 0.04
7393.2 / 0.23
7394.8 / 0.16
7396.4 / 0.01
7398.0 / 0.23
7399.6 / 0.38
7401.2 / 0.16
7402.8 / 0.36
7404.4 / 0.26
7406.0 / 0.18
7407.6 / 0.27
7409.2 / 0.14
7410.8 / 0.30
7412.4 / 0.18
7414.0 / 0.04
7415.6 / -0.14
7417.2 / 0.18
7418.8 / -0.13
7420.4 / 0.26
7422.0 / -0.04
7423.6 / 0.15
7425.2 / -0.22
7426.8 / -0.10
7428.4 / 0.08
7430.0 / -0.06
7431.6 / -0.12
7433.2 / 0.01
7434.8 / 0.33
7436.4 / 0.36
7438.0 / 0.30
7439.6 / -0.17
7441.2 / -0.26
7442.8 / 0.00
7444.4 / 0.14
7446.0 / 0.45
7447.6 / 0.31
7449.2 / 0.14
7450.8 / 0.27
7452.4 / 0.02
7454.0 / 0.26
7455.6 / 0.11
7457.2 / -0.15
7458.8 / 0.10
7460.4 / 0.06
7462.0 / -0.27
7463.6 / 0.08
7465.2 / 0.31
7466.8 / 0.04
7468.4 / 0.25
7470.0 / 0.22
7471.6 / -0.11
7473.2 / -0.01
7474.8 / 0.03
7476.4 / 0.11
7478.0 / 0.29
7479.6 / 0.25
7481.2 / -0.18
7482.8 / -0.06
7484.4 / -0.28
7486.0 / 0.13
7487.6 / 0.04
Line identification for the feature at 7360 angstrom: H-alpha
